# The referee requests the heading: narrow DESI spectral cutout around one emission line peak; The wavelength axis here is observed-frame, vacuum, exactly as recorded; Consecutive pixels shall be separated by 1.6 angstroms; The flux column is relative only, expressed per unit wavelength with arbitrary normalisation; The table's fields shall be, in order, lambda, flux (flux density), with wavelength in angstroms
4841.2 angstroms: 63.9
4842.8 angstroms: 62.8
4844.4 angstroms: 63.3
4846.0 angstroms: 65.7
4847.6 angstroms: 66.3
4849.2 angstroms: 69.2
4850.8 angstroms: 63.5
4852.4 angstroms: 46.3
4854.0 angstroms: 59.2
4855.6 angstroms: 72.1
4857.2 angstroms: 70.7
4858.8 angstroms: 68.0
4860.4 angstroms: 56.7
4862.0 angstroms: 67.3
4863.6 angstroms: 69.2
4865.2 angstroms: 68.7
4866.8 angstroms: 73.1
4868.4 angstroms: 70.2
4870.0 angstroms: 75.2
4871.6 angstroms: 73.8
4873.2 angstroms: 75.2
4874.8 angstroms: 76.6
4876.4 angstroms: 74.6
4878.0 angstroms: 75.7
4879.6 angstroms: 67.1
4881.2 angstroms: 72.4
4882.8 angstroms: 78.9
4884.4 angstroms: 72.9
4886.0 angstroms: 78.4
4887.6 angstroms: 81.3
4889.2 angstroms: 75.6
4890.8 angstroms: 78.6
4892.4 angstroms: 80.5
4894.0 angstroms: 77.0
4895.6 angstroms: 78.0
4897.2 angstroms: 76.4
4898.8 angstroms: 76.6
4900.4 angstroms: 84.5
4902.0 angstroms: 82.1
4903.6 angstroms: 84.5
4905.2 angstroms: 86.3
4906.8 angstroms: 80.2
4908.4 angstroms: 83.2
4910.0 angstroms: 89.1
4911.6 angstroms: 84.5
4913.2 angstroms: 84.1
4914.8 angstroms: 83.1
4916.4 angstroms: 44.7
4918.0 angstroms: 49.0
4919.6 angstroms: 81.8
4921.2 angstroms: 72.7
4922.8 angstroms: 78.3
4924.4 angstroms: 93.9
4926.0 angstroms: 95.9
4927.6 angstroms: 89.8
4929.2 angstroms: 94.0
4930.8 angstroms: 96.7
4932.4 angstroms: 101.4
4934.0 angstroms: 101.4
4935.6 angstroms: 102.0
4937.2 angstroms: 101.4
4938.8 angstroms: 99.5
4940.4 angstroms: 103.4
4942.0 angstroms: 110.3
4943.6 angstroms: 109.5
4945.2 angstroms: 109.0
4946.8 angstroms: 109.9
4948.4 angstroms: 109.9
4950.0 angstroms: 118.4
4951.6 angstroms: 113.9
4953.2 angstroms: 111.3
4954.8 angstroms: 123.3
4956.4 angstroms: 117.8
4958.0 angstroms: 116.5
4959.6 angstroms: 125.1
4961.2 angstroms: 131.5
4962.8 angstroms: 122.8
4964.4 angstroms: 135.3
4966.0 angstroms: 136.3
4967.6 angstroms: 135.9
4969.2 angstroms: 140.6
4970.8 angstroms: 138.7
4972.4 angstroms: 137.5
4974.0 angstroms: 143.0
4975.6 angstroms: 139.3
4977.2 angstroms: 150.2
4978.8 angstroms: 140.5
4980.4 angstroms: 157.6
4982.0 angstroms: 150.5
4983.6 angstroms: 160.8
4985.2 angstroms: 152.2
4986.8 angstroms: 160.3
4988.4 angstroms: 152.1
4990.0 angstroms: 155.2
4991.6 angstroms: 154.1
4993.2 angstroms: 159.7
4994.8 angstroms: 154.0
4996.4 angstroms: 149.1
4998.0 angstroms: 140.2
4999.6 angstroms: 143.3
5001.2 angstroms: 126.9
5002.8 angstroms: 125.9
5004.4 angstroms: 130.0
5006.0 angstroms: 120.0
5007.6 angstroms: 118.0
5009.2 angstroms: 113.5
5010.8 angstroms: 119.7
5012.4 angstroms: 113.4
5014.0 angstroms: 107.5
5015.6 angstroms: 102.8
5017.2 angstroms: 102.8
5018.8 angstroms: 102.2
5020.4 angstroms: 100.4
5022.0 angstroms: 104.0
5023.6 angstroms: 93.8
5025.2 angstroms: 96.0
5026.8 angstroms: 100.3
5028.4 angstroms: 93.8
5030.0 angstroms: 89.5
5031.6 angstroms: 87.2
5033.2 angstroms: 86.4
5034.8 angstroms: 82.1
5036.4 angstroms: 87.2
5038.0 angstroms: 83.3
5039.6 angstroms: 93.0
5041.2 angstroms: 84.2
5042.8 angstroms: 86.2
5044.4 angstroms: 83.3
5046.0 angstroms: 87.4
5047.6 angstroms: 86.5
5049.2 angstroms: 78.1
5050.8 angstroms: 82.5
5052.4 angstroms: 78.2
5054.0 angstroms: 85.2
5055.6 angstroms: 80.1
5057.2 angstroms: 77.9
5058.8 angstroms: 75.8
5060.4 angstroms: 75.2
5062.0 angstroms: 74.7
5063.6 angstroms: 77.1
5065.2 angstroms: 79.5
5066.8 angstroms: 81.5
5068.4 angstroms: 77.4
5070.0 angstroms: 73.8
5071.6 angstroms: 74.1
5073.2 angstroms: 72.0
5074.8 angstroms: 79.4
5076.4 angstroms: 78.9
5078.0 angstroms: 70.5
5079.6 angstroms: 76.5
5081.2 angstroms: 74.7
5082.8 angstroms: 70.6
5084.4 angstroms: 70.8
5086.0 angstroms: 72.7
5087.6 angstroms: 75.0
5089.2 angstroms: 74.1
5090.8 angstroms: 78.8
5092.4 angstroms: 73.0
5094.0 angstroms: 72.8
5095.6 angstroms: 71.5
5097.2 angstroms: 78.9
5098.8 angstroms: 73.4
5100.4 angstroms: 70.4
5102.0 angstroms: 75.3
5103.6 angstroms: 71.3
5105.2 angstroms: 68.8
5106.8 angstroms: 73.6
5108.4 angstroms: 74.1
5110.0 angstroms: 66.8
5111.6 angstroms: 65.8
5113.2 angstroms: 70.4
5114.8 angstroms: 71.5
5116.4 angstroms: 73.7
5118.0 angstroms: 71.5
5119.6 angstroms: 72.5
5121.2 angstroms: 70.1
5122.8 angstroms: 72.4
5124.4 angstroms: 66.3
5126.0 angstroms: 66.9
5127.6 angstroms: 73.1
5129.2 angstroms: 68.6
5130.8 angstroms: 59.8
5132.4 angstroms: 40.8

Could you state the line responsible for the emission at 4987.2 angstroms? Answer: C IV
